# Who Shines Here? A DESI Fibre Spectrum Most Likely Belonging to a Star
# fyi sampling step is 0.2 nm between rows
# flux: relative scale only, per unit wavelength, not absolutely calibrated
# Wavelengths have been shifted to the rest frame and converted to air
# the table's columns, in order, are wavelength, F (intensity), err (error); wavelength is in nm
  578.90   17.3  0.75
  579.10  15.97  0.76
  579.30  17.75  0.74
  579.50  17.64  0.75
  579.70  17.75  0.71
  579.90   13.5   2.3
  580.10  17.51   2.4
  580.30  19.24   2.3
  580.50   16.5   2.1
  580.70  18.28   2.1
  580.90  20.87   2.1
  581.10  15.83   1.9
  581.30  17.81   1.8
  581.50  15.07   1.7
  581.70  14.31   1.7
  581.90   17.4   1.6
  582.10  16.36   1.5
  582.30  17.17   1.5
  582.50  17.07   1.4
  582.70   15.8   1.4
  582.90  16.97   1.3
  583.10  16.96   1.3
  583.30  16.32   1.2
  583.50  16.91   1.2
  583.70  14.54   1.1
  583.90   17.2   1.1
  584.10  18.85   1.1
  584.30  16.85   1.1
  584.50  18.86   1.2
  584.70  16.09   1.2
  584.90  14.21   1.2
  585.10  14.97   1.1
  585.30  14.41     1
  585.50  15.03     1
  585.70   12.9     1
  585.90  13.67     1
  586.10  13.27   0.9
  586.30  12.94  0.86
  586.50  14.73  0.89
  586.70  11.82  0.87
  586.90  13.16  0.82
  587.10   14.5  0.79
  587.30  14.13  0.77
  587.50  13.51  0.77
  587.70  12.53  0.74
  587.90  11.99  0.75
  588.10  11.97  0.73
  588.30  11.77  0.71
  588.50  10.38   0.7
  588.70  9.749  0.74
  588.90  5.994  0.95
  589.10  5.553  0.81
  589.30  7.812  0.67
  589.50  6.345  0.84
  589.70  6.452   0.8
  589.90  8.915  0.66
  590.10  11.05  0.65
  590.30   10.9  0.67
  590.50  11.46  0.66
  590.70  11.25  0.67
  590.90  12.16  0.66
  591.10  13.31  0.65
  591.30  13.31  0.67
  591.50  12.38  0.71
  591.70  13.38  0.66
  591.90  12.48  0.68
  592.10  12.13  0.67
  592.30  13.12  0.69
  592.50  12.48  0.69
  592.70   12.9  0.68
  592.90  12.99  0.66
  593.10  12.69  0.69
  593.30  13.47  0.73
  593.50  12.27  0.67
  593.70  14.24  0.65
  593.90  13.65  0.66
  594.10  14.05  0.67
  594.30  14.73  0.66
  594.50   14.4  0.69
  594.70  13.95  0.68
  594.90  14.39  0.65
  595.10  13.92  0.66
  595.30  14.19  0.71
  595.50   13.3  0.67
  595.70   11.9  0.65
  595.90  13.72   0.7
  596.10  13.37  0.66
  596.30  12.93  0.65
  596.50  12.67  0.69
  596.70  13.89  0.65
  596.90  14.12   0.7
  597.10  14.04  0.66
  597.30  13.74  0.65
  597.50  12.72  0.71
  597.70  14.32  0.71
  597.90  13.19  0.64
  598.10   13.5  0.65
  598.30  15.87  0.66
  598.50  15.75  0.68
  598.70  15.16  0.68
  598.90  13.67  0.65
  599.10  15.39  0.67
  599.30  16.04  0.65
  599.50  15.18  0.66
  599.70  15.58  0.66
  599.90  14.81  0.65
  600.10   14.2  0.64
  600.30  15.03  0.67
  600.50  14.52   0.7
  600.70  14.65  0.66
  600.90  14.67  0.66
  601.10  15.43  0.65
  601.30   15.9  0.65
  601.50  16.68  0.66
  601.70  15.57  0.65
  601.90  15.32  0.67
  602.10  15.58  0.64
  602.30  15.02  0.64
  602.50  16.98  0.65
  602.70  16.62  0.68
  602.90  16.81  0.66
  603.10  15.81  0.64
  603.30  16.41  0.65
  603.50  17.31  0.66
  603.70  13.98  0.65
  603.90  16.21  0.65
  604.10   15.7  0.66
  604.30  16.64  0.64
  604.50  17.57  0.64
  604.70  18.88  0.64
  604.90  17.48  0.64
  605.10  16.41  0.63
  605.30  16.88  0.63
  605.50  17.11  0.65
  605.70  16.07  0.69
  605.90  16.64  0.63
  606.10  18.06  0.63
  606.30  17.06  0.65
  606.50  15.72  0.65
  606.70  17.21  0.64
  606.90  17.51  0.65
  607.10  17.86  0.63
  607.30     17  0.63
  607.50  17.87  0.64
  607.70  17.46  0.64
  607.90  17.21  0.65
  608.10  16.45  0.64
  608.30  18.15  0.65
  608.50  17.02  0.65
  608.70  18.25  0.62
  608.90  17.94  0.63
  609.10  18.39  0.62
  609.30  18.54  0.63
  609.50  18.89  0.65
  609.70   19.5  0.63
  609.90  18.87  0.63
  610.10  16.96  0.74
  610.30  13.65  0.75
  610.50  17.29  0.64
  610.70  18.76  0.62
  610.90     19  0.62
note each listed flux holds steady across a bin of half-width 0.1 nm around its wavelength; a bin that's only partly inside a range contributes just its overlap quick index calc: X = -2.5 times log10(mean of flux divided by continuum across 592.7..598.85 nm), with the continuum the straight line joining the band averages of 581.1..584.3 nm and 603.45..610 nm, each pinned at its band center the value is 0.23 mag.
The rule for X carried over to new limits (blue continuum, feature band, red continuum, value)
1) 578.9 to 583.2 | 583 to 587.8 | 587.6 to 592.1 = -0.09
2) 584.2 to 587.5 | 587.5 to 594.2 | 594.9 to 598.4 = 0.23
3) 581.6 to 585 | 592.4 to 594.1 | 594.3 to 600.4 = 0.13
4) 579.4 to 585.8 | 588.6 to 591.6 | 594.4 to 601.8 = 0.50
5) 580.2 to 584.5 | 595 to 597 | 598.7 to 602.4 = 0.17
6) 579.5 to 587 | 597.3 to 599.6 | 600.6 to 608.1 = 0.13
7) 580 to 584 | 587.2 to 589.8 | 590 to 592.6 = 0.36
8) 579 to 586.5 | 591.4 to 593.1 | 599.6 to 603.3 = 0.24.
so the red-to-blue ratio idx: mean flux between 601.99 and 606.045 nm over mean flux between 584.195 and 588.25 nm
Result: 1.2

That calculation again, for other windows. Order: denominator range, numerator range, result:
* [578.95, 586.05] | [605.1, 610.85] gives 1.06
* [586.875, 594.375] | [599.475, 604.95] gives 1.36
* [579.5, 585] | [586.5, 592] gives 0.66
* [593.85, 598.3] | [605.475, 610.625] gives 1.27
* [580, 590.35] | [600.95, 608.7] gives 1.18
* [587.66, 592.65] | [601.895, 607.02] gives 1.54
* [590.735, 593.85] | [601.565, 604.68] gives 1.26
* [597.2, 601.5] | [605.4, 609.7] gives 1.18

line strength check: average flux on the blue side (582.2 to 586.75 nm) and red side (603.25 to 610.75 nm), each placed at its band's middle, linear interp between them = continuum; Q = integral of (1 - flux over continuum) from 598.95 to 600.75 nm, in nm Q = 0.18 nm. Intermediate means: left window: 15.6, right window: 17.2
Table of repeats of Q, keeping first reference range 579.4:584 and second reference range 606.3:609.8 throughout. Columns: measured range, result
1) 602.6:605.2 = 0.141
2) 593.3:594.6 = 0.254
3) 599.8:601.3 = 0.224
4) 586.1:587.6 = 0.306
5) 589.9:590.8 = 0.326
